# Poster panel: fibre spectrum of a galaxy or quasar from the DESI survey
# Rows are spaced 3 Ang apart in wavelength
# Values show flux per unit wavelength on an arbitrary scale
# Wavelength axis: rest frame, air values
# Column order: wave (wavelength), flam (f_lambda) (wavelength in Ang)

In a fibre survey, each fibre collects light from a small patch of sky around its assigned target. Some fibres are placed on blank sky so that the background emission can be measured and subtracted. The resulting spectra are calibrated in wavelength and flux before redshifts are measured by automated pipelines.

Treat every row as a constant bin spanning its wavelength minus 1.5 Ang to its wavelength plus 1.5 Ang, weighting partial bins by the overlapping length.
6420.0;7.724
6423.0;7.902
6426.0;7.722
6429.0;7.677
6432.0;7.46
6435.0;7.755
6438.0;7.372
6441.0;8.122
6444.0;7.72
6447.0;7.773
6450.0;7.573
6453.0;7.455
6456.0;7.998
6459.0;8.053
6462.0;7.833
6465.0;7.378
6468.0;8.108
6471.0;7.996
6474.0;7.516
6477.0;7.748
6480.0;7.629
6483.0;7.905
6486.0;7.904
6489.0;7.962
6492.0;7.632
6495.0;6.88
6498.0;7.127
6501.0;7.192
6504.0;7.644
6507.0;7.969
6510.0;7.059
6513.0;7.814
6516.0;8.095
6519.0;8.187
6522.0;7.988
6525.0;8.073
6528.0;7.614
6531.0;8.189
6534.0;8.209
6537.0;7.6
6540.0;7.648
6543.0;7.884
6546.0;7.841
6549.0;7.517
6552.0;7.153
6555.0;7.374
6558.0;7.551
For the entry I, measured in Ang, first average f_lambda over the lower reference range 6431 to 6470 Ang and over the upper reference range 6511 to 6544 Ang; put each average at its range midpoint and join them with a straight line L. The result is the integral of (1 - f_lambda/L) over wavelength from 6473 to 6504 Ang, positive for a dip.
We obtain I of 1.1 Ang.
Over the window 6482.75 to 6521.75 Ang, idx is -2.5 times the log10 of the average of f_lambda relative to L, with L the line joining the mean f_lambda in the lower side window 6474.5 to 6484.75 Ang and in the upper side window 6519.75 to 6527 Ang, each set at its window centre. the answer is 0.03 mag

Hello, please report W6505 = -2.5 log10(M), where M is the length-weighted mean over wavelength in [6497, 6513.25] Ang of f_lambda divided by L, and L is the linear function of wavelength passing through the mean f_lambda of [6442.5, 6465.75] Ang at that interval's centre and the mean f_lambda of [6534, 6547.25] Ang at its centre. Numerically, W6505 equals 0.045 mag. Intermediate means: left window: 7.73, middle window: 7.45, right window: 7.79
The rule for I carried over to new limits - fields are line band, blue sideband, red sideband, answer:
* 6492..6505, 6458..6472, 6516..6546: 1.1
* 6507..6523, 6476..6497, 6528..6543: -0.1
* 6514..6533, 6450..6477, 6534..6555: -0.9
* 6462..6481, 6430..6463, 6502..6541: 0.1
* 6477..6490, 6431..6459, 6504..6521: -0.1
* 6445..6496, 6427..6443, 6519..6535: 0.5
